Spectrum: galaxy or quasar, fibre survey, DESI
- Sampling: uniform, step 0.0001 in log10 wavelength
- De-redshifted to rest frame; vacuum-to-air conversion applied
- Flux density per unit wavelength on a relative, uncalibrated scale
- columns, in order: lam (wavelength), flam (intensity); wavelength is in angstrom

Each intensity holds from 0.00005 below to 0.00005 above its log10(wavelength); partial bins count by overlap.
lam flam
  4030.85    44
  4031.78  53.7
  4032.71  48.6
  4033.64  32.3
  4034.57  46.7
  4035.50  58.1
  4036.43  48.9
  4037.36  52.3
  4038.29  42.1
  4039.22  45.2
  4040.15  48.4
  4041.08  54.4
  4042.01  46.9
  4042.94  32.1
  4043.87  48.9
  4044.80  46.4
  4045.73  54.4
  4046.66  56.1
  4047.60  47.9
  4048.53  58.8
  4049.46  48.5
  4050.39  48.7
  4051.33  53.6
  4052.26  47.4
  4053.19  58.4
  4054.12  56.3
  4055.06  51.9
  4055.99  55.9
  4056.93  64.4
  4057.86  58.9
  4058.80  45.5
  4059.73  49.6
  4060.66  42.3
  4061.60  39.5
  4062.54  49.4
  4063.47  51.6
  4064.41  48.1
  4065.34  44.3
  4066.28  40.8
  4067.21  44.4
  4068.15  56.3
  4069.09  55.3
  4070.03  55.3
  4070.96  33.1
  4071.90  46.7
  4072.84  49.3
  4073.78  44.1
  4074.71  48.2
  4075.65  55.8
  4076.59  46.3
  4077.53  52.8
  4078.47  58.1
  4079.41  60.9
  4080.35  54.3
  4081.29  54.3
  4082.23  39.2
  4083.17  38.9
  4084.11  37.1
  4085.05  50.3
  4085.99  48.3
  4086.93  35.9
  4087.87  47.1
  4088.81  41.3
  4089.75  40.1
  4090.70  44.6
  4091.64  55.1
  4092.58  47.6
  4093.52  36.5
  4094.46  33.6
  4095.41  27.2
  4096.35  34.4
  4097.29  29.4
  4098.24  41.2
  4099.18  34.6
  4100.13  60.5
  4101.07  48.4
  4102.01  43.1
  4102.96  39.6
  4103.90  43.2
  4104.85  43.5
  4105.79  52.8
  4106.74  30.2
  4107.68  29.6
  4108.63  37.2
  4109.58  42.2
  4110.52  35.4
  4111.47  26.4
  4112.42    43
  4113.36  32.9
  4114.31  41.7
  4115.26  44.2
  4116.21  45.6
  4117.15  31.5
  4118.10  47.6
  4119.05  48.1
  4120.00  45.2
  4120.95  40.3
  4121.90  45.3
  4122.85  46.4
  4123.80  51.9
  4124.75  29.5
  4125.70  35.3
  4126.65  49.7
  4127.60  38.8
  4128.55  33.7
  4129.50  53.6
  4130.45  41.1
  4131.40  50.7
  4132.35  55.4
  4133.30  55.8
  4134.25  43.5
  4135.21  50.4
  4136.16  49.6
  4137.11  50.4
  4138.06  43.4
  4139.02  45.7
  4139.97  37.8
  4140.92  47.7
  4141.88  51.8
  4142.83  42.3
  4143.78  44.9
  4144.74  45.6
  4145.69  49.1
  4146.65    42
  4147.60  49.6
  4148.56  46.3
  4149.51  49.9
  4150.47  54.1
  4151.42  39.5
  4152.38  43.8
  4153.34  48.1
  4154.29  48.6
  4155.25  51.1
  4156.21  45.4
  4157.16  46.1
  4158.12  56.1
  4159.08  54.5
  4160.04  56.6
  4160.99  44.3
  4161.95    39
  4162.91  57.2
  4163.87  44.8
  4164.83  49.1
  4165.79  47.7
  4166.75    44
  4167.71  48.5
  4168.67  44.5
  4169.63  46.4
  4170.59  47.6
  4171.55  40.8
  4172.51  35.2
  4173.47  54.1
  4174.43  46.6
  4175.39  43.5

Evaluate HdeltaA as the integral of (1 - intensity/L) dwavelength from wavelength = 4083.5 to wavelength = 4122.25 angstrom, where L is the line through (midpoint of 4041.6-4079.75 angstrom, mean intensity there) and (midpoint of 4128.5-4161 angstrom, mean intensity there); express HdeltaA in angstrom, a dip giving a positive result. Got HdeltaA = 6.3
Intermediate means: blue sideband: 50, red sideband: 47.9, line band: 41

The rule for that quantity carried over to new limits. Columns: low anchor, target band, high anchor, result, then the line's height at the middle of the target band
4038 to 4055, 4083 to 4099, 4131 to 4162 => 2.8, 49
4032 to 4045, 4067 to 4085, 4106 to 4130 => -2.2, 43.7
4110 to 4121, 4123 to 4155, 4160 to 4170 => -2.0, 43.4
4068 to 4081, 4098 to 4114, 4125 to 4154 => 2.8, 48.7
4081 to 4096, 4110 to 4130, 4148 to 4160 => 1.8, 45.4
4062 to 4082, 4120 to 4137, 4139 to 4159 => 0.8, 47.8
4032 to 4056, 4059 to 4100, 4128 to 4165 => 3.0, 48.9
